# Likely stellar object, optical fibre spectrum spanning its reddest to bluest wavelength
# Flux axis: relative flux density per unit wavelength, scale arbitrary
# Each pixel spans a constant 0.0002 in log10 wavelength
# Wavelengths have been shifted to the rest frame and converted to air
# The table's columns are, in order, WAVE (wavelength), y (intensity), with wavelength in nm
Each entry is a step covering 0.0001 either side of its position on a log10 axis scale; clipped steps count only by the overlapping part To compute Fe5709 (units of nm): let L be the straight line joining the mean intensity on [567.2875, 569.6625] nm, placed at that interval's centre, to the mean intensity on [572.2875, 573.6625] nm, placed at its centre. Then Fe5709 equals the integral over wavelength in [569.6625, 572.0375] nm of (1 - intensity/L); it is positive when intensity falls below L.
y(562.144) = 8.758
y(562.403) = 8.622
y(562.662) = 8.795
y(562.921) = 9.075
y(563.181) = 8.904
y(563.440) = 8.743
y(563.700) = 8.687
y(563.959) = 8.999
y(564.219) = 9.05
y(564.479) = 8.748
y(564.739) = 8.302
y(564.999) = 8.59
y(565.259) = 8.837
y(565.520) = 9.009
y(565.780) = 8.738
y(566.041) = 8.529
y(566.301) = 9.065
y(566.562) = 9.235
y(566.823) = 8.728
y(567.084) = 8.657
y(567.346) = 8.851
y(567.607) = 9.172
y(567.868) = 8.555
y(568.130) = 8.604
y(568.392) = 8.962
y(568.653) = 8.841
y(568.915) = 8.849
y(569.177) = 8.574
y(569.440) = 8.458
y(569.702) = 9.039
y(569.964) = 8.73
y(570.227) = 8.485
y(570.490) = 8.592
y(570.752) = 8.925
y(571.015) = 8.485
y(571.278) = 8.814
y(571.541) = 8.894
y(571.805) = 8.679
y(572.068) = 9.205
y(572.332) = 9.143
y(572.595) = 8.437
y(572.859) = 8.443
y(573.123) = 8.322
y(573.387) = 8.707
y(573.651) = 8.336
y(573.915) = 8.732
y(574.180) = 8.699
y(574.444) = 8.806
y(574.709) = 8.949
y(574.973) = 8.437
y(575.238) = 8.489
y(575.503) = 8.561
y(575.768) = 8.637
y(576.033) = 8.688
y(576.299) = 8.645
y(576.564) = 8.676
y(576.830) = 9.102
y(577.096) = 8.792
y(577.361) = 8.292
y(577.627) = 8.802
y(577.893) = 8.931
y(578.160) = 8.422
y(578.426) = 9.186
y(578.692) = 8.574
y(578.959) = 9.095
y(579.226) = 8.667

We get -0.025 nm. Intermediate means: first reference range 8.77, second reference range 8.55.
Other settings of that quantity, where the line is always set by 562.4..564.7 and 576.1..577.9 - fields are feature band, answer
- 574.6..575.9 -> 0.02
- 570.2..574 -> 0.04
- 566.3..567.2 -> -0.01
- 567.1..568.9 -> 0.00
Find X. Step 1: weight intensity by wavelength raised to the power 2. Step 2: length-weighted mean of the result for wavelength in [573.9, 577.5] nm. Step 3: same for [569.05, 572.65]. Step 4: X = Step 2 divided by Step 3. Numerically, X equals 1.01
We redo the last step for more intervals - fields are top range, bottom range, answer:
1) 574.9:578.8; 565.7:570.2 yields 1.02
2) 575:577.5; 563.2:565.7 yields 1.03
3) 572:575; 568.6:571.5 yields 1.01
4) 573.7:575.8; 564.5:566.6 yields 1.02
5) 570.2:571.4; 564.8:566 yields 1.01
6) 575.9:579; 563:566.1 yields 1.04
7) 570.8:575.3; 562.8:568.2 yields 1.01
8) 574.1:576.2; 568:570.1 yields 1.01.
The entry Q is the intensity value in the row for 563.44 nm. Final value 8.743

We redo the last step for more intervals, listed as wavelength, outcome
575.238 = 8.489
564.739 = 8.302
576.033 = 8.688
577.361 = 8.292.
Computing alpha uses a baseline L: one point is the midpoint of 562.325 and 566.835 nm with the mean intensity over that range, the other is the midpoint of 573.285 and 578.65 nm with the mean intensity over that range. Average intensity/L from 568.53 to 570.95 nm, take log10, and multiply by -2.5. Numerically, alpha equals 0.006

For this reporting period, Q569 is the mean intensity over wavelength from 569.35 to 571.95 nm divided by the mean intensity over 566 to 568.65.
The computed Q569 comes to 0.99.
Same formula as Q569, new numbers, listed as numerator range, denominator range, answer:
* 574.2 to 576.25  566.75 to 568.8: 0.98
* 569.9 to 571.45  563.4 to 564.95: 0.99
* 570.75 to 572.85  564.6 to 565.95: 1.01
